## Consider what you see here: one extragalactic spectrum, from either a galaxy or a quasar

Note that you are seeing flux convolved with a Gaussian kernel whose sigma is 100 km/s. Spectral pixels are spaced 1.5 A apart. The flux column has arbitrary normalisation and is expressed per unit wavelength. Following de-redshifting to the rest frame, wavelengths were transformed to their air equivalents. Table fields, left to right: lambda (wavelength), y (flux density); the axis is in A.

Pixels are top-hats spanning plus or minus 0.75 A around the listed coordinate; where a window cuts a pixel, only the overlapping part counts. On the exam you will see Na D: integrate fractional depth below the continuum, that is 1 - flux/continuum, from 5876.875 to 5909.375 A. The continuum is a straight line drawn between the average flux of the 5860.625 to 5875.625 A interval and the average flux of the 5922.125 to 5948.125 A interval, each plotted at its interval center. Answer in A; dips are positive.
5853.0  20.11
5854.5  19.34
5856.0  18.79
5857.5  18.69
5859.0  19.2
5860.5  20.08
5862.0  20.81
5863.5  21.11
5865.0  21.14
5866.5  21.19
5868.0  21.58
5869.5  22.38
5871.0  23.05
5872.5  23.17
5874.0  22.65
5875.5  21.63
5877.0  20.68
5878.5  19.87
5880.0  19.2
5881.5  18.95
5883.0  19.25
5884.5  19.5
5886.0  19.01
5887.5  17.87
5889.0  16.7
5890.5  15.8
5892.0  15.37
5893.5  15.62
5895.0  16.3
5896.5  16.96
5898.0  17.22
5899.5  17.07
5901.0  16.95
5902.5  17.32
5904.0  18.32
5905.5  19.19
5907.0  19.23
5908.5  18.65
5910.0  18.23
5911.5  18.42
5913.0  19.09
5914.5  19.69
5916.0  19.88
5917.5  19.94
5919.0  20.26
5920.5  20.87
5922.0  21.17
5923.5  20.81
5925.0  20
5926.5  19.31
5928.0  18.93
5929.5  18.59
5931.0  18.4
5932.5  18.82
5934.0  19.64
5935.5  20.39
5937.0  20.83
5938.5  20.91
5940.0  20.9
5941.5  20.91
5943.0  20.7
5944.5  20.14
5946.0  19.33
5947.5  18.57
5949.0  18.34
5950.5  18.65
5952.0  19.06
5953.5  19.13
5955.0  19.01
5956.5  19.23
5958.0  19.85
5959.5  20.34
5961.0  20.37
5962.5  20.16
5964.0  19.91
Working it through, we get 4.9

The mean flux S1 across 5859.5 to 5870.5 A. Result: 21.2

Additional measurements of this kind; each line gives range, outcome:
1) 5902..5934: 19.3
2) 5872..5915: 18.5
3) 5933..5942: 20.5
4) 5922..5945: 20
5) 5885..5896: 16.7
